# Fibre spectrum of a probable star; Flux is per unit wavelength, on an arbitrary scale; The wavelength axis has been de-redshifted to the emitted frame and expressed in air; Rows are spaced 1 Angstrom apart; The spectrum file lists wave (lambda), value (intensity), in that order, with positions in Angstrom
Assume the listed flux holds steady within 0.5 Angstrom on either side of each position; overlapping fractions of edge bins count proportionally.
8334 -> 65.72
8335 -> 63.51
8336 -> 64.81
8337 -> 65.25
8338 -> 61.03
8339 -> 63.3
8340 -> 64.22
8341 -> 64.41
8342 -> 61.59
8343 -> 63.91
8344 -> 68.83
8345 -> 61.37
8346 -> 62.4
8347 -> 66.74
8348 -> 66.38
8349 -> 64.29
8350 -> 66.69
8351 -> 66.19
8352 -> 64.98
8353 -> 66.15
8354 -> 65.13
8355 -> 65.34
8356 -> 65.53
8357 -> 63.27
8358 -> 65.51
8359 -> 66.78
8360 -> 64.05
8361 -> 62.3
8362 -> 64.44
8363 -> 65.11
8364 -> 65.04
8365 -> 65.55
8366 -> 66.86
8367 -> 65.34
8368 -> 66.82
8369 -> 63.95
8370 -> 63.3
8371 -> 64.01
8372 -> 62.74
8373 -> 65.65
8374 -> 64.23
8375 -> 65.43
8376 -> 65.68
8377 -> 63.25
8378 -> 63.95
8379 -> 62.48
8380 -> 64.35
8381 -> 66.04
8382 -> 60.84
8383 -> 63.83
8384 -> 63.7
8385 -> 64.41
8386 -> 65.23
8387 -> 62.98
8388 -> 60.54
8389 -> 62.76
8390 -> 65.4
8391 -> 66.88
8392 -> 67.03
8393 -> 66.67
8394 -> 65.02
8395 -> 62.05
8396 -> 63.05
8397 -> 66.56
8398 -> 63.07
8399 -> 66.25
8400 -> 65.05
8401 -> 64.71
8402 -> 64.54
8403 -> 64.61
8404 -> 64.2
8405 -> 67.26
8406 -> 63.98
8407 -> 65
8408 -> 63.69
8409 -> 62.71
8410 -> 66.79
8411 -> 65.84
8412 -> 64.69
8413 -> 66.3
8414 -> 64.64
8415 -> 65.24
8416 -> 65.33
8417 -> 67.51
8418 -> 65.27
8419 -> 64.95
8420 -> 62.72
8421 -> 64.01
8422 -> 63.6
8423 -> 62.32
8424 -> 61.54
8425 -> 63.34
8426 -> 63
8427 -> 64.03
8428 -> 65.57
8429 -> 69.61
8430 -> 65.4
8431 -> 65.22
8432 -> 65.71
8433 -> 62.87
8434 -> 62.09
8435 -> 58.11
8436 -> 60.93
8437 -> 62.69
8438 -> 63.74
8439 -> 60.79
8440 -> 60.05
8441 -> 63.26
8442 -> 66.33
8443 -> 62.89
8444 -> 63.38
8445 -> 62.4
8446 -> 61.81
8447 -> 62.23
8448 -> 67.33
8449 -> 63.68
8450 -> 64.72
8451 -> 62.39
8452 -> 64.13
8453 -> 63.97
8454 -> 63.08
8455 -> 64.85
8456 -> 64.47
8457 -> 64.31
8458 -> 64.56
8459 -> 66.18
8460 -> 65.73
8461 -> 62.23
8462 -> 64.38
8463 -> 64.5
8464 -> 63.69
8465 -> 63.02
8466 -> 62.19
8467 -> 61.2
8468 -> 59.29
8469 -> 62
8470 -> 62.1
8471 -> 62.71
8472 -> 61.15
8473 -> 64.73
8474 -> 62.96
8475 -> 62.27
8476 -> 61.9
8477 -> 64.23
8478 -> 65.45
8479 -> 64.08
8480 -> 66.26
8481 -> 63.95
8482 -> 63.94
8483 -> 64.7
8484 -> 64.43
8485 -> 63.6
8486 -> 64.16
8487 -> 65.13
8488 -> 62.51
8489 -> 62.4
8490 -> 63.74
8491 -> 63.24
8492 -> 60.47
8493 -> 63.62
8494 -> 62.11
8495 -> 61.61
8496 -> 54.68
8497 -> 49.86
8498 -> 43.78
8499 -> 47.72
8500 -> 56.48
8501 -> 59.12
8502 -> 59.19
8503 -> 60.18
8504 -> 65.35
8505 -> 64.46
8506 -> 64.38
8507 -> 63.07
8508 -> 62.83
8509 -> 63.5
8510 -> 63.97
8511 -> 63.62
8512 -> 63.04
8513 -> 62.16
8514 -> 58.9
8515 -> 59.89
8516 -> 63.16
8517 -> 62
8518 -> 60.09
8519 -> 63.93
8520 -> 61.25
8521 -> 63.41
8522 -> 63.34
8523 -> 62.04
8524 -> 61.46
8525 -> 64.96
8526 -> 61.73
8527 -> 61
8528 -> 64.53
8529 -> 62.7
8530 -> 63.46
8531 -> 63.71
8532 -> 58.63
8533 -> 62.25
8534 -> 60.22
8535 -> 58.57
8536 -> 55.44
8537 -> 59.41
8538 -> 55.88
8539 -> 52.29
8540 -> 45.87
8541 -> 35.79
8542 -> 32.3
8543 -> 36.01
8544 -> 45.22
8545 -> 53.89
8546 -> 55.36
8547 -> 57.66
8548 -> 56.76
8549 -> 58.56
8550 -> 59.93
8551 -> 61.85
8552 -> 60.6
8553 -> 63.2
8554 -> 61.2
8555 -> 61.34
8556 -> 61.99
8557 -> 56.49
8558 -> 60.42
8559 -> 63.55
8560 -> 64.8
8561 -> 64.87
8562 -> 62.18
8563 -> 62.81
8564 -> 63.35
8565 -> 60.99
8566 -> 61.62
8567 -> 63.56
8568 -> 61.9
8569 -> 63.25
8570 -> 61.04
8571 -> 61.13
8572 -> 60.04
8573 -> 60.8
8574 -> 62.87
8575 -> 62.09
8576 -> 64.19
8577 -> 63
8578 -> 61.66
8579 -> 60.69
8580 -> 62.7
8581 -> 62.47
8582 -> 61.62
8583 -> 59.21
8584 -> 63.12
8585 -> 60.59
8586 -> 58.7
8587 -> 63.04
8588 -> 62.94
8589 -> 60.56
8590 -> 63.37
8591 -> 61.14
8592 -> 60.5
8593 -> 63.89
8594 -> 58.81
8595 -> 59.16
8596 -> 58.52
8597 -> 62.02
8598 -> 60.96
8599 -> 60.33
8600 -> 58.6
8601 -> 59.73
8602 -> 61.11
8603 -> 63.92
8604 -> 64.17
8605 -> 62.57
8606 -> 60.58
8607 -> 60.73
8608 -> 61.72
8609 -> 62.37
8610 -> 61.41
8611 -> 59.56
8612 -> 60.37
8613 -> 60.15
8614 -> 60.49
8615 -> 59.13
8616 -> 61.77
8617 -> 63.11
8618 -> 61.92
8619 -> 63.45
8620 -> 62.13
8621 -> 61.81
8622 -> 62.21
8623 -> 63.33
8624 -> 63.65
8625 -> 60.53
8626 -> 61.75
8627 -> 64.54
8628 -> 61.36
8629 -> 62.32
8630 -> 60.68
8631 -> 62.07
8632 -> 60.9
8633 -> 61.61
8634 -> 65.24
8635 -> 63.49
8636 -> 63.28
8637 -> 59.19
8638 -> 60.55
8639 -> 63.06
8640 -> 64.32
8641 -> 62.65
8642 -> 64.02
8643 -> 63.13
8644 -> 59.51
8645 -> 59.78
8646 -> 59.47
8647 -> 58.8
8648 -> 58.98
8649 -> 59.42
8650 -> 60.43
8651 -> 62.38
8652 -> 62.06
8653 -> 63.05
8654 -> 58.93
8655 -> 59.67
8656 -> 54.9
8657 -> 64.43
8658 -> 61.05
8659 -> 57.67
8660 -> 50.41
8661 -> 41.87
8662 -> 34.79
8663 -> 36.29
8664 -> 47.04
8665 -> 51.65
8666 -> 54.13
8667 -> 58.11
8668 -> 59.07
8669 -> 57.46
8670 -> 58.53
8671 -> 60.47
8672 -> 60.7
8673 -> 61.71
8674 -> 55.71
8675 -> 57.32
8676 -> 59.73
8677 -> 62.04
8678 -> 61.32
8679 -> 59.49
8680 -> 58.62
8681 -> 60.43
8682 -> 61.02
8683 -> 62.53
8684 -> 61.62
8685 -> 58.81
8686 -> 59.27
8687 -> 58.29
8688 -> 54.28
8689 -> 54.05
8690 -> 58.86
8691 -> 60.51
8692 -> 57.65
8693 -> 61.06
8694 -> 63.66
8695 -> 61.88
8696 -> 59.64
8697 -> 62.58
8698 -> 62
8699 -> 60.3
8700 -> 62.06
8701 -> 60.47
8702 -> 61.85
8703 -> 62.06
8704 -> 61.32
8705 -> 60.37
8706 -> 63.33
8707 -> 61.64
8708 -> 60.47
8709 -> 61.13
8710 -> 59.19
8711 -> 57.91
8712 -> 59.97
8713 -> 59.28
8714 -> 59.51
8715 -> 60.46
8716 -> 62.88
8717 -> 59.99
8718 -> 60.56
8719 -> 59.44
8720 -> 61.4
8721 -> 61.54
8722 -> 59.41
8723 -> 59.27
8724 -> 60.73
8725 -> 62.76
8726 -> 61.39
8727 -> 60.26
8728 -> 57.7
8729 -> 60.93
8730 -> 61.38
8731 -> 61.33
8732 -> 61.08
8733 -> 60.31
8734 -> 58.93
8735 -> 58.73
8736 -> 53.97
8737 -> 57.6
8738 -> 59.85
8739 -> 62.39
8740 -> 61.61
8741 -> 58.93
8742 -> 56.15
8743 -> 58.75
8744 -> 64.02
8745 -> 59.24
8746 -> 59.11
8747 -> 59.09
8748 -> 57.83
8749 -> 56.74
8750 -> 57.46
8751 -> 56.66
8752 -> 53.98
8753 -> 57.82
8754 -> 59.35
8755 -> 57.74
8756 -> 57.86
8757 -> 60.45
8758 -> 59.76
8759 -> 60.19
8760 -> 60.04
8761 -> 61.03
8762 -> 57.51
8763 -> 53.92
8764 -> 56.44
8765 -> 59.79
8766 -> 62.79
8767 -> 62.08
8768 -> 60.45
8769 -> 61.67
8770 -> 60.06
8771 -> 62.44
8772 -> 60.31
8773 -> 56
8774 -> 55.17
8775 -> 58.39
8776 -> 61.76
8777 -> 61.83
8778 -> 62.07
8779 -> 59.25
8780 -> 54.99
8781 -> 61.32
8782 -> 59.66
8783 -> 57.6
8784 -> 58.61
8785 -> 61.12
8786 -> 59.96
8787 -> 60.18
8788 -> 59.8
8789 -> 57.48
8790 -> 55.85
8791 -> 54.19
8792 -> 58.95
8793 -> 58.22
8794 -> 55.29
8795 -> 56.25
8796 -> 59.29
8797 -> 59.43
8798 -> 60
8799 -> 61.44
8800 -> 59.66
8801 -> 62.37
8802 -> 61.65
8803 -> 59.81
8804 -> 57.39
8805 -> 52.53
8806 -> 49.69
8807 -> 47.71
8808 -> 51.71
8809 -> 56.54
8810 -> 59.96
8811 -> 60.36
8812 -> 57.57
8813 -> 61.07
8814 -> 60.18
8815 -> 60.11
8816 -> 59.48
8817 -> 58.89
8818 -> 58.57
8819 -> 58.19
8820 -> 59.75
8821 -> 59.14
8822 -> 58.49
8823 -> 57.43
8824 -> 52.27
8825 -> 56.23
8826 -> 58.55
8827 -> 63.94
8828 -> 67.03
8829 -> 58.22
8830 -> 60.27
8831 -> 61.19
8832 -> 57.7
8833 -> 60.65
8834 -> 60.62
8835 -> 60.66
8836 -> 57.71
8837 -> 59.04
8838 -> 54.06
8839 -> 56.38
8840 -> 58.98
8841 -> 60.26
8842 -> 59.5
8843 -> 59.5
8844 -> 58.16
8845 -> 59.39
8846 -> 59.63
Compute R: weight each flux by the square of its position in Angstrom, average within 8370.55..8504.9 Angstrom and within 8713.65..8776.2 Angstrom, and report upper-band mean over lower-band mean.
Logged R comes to 1.01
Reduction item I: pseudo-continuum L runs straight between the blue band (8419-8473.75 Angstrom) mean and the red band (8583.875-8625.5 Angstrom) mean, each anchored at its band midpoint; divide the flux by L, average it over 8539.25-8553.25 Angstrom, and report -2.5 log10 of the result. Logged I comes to 0.204 mag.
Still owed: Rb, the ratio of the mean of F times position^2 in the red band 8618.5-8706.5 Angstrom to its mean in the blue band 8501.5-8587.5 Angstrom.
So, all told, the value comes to 1.0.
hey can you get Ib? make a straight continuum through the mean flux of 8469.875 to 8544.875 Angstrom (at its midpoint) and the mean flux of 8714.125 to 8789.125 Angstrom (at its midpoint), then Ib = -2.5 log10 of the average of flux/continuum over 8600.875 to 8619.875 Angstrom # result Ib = -0.03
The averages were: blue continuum 59.9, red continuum 59.5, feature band 61.5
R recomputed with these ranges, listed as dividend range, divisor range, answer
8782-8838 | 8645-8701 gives 1.04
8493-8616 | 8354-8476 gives 0.97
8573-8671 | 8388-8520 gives 0.99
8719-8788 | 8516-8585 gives 1.05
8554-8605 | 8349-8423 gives 1.00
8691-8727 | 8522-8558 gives 1.11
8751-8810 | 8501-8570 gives 1.04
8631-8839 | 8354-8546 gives 1.01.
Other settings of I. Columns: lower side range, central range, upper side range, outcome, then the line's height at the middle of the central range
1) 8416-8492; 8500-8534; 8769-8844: 0.008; 62.7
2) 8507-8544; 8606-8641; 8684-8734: -0.042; 59.5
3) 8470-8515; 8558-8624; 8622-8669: -0.034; 59.8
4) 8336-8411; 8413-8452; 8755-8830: 0.000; 63.8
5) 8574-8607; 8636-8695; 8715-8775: 0.040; 60.5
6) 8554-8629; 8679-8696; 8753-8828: 0.012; 60.2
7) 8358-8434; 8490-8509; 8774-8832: 0.067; 63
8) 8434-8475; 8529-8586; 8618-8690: 0.039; 61.1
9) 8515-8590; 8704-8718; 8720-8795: -0.022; 59.3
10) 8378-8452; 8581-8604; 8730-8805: 0.008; 61.5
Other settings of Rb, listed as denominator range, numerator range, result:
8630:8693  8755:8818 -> 1.03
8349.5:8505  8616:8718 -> 0.99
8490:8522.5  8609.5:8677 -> 1.01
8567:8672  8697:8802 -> 1.02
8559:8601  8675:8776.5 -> 1.00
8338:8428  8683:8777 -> 1.00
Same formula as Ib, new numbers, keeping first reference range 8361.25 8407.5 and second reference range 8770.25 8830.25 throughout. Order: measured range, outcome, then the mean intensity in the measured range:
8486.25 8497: 0.027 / 61.4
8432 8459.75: 0.006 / 63.3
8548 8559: 0.028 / 60.5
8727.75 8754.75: 0.008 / 58.9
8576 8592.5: 0.000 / 61.7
